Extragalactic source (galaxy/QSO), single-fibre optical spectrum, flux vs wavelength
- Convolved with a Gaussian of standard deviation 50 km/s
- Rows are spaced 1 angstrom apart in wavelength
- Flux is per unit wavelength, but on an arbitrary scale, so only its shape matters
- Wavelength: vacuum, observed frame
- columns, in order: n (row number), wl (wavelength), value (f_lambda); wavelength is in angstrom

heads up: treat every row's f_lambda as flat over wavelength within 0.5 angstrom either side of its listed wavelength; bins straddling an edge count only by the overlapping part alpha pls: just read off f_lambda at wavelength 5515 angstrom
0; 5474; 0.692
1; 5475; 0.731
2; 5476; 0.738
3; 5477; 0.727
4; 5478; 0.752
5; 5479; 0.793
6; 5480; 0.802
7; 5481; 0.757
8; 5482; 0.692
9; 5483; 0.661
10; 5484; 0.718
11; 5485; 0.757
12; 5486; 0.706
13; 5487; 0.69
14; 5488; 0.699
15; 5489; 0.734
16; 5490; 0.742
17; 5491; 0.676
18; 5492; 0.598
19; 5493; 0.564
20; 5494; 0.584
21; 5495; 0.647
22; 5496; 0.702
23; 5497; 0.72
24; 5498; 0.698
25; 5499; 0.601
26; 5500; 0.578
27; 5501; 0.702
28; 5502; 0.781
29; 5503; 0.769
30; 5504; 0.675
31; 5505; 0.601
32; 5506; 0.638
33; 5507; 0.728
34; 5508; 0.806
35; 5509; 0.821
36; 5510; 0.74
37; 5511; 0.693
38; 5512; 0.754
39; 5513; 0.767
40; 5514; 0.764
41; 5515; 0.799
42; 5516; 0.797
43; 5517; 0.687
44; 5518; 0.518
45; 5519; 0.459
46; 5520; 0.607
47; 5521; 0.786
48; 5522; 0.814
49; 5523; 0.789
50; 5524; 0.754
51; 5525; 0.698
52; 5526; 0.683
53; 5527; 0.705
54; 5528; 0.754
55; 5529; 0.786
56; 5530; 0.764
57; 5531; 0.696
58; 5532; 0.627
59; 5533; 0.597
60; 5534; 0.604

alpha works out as 0.799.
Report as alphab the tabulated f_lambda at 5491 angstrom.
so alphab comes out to 0.676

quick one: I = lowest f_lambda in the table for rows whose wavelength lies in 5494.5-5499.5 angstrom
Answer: 0.601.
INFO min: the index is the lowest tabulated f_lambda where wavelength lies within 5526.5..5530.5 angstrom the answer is 0.705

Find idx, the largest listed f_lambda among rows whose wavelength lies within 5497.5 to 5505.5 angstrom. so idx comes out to 0.781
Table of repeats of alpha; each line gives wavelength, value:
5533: 0.597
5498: 0.698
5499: 0.601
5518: 0.518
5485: 0.757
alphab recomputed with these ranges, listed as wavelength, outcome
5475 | 0.731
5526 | 0.683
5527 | 0.705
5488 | 0.699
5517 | 0.687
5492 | 0.598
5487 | 0.69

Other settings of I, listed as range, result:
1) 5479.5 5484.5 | 0.661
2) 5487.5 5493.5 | 0.564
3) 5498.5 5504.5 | 0.578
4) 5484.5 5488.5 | 0.69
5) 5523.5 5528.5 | 0.683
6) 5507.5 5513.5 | 0.693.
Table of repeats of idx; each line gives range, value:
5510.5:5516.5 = 0.799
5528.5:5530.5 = 0.786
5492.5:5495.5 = 0.647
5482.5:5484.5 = 0.718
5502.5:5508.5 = 0.806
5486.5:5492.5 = 0.742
